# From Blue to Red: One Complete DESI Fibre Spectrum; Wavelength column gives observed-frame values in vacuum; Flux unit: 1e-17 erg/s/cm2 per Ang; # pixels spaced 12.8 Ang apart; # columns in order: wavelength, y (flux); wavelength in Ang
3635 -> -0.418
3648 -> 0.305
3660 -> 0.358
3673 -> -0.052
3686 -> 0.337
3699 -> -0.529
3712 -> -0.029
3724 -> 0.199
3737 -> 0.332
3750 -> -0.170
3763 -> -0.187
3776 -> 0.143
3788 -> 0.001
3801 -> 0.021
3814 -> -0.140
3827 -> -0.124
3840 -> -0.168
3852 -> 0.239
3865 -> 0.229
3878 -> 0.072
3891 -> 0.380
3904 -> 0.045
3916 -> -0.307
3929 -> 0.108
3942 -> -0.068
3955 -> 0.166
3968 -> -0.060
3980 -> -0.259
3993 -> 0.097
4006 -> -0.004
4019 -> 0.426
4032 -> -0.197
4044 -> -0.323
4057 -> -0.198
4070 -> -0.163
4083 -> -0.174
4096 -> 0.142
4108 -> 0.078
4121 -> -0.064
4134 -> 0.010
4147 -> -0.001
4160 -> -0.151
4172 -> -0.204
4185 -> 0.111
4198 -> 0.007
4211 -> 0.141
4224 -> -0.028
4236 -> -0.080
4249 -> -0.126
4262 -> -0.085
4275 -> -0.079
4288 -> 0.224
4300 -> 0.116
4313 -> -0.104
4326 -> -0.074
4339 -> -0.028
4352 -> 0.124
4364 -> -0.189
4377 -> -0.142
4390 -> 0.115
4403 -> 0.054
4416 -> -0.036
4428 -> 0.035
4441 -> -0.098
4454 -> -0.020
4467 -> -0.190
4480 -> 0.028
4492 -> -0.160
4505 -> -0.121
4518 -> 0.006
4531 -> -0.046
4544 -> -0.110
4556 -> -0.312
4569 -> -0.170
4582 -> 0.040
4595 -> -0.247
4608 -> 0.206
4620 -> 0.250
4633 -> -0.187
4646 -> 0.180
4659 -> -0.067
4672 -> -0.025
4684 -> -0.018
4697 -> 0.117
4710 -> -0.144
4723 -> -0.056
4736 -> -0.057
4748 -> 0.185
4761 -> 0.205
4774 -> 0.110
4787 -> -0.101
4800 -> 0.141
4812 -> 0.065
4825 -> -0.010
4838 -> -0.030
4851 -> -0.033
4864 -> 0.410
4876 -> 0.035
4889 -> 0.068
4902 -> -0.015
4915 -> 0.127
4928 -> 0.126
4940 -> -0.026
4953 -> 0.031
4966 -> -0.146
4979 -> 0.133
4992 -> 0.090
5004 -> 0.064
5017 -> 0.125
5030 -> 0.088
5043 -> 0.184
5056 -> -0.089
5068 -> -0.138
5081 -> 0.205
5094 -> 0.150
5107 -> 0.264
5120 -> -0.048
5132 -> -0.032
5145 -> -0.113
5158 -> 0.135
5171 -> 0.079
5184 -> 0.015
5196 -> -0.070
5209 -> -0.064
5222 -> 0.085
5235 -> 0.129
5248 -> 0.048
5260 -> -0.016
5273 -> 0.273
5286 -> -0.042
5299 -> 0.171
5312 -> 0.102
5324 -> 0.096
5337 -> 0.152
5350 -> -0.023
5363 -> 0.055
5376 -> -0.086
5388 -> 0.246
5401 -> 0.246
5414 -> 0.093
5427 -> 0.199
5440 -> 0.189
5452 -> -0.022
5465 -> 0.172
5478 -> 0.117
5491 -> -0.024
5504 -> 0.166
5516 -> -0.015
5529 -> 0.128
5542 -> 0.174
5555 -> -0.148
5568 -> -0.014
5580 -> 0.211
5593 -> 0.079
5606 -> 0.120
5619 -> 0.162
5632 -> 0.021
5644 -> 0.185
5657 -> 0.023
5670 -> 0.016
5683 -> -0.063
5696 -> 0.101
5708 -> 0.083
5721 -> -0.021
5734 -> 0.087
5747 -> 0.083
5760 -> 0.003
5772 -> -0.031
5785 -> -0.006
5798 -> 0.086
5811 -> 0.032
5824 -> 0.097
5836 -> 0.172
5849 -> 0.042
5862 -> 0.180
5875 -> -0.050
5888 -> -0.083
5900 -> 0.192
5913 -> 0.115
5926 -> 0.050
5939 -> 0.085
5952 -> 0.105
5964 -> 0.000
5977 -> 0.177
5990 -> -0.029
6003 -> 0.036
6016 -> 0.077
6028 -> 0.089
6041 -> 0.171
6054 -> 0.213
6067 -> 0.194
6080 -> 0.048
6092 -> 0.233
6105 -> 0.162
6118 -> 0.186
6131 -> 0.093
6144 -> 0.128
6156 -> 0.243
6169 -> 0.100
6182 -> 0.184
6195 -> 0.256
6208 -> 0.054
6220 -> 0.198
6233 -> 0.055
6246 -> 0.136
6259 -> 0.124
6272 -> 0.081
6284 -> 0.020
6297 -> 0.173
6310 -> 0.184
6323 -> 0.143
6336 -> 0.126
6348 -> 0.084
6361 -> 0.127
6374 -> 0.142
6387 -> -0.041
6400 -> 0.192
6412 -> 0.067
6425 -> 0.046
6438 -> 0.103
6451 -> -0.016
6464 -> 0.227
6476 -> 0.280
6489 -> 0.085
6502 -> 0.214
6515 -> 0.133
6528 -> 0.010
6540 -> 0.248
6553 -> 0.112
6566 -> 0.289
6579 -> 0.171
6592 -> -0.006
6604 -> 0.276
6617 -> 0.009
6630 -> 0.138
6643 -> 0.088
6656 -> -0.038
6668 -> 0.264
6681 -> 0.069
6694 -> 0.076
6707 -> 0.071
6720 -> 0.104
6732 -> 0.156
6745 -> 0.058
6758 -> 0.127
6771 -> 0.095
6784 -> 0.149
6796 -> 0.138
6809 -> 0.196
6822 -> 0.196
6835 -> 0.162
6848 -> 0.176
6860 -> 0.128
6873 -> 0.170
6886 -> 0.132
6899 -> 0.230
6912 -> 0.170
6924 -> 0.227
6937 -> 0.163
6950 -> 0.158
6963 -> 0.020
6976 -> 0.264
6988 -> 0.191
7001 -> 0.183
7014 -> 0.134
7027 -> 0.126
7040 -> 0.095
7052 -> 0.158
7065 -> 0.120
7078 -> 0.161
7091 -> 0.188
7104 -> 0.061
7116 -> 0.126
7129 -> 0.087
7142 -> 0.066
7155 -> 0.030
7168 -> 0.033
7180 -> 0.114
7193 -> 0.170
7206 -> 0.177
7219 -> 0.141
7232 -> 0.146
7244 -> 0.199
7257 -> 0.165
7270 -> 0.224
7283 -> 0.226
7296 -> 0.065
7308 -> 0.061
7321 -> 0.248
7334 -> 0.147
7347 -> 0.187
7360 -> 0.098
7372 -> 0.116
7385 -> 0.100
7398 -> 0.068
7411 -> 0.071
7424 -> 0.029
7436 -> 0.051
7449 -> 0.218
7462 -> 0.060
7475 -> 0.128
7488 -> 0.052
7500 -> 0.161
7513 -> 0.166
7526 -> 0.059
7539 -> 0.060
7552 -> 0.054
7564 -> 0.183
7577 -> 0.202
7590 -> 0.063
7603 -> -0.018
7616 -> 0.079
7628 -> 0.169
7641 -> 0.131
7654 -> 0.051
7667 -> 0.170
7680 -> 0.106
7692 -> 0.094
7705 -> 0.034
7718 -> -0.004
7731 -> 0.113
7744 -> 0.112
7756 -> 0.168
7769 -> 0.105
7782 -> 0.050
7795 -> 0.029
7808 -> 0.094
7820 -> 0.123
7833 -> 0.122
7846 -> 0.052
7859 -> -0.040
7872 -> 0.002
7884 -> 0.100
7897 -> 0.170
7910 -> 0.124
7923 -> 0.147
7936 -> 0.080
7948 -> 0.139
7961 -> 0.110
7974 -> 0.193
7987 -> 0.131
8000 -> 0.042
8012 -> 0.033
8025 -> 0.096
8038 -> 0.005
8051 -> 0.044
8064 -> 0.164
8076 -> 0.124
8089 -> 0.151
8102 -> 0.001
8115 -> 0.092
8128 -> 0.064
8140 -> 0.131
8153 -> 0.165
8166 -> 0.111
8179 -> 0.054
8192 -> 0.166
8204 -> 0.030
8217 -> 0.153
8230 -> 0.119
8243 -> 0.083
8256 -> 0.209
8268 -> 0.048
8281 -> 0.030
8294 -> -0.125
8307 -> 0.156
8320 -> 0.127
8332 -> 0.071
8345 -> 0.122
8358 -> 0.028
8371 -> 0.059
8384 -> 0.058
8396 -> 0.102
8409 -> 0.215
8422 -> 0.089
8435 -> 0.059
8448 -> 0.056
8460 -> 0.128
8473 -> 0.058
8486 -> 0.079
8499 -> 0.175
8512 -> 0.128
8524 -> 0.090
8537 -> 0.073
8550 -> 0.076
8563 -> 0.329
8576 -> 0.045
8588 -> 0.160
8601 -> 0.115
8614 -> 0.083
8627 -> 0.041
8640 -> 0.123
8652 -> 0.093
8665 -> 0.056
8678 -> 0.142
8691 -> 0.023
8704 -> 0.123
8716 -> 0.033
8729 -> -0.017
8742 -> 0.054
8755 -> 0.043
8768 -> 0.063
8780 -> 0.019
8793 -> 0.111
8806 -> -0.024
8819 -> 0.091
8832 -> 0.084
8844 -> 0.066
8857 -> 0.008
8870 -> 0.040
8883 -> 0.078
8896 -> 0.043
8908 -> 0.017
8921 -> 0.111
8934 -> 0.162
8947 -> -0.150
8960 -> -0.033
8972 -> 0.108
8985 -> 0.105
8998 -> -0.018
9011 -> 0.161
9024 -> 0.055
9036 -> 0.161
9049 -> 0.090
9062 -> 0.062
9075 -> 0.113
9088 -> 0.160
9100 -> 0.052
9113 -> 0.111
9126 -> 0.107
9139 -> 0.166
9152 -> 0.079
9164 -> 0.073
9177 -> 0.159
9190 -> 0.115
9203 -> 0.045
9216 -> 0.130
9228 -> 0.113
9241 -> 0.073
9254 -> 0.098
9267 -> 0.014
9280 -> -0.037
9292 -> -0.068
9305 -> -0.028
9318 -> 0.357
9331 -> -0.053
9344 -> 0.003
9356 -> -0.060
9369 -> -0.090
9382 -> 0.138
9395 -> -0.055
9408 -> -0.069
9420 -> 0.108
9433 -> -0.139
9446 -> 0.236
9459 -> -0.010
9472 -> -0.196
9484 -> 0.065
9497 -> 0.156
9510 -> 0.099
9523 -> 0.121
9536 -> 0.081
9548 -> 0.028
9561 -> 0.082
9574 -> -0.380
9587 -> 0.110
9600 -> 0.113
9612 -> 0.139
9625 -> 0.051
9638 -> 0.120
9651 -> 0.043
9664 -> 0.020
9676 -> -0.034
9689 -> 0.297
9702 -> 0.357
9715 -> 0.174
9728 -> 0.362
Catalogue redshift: 0.305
